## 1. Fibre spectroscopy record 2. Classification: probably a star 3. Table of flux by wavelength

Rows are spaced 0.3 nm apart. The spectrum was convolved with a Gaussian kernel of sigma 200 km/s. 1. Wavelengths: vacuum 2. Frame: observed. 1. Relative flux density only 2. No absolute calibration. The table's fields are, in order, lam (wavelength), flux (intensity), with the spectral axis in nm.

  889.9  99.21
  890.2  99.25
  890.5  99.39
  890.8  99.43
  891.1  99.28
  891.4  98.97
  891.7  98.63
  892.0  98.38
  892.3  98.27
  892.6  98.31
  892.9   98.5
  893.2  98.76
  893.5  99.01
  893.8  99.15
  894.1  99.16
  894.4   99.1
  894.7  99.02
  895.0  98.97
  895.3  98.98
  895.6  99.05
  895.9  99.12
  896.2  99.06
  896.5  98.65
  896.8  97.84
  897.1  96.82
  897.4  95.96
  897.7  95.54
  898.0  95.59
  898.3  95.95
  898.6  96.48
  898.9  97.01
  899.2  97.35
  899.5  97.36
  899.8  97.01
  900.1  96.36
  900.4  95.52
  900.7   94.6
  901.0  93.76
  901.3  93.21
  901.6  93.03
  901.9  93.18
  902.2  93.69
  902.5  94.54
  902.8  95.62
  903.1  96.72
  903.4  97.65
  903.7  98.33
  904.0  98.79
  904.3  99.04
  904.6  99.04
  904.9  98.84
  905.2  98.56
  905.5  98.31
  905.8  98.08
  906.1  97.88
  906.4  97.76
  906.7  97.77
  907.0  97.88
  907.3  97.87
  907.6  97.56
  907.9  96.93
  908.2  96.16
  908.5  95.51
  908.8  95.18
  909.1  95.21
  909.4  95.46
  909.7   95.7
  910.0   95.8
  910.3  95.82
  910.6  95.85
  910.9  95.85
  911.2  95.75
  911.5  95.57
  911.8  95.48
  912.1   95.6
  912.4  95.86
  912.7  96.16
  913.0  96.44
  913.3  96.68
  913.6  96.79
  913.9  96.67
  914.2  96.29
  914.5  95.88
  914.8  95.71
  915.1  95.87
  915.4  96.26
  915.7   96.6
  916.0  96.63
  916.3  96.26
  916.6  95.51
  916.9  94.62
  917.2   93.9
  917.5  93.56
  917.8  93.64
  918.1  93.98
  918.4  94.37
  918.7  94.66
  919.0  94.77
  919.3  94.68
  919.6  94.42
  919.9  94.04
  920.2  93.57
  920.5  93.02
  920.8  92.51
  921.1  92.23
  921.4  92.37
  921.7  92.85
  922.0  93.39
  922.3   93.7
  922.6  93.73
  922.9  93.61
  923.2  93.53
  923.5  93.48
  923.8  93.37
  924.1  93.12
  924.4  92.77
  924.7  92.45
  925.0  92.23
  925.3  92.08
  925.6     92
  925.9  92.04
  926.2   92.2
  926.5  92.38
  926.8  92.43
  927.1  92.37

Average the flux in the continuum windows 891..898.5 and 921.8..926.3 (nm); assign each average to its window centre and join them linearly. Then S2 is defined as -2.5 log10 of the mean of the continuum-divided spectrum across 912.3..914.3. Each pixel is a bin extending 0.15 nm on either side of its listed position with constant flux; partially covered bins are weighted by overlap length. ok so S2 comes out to -0.02 mag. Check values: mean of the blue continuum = 98.2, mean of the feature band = 96.4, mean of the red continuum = 92.9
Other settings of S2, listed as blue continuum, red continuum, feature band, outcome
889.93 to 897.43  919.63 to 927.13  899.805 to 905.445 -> 0.01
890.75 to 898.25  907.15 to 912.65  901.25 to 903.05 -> 0.03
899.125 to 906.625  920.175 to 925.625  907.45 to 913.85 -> -0.01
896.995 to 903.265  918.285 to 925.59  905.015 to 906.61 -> -0.04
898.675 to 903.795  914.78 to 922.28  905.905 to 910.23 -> -0.02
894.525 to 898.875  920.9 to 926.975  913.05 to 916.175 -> -0.02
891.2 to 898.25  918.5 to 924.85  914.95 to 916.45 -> -0.02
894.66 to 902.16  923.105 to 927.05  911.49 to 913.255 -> -0.02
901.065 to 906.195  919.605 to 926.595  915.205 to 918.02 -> -0.01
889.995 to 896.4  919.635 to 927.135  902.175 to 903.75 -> 0.01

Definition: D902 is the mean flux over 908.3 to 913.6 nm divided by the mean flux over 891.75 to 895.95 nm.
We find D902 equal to 0.97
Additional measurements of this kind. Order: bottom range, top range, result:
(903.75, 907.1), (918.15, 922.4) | 0.95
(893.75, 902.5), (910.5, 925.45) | 0.98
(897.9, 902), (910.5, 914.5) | 1.01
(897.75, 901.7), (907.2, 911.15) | 1.00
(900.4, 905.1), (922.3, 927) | 0.97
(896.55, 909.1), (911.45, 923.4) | 0.98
